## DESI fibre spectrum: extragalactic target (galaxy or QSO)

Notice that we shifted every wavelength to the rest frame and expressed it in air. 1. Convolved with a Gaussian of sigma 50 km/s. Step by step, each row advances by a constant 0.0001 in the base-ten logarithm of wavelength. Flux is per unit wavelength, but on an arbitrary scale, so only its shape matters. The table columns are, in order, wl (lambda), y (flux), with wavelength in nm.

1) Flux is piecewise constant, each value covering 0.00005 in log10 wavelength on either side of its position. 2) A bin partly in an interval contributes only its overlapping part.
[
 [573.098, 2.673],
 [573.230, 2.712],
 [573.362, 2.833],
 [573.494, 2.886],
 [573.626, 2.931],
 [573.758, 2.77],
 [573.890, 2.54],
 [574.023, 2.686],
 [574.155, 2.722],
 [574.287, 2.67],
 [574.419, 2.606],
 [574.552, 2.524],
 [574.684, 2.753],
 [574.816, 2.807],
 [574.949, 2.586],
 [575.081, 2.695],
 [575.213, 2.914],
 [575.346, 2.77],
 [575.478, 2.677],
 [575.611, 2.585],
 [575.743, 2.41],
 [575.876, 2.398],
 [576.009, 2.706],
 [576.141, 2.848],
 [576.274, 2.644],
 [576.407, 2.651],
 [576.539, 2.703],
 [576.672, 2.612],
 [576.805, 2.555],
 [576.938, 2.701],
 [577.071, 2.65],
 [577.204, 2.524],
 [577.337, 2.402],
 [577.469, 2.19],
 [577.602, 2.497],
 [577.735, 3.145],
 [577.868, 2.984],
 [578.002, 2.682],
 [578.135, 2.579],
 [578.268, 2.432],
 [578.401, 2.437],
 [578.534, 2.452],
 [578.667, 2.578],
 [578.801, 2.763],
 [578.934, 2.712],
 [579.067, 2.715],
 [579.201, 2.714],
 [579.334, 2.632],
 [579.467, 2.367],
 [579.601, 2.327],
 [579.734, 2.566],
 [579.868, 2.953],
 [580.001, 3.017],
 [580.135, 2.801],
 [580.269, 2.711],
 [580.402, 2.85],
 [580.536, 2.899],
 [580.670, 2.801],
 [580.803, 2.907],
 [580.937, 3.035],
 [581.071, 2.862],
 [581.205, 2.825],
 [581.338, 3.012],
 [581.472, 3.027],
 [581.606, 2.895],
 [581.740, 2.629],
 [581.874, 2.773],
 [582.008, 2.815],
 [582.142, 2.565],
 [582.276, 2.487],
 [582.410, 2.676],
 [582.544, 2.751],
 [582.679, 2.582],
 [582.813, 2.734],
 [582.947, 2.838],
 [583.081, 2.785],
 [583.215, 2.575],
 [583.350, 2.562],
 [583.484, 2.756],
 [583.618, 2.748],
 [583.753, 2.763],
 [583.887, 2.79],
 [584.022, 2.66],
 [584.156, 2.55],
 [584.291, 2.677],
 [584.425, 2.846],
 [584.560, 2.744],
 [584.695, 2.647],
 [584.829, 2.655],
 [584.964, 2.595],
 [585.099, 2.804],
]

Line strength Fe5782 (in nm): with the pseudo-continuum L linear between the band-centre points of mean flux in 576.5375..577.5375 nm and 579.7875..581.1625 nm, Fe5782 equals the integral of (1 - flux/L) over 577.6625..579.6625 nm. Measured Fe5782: 0.04 nm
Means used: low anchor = 2.53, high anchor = 2.88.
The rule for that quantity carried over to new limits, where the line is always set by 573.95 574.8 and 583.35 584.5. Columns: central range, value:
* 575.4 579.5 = 0.11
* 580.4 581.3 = -0.06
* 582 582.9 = 0.02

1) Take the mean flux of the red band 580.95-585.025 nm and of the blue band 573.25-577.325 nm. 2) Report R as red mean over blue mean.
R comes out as 1.02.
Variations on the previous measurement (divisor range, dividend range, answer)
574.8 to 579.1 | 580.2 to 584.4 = 1.05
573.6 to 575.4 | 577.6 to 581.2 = 1.01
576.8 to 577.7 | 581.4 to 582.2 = 1.10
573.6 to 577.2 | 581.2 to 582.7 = 1.03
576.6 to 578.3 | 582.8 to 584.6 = 1.04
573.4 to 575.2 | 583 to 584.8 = 0.99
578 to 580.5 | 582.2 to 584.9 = 1.02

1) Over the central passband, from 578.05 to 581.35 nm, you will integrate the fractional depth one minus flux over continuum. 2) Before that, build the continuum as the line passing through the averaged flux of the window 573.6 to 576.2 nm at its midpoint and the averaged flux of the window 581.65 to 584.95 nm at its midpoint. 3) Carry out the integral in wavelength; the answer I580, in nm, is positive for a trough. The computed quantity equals -0.03 nm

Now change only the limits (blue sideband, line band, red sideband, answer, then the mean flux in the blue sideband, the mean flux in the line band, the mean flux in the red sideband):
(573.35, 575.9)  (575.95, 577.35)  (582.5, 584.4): 0.02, 2.69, 2.64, 2.7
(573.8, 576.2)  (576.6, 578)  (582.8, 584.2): 0.02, 2.66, 2.63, 2.71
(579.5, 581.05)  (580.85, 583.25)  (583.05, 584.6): -0.02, 2.8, 2.77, 2.7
